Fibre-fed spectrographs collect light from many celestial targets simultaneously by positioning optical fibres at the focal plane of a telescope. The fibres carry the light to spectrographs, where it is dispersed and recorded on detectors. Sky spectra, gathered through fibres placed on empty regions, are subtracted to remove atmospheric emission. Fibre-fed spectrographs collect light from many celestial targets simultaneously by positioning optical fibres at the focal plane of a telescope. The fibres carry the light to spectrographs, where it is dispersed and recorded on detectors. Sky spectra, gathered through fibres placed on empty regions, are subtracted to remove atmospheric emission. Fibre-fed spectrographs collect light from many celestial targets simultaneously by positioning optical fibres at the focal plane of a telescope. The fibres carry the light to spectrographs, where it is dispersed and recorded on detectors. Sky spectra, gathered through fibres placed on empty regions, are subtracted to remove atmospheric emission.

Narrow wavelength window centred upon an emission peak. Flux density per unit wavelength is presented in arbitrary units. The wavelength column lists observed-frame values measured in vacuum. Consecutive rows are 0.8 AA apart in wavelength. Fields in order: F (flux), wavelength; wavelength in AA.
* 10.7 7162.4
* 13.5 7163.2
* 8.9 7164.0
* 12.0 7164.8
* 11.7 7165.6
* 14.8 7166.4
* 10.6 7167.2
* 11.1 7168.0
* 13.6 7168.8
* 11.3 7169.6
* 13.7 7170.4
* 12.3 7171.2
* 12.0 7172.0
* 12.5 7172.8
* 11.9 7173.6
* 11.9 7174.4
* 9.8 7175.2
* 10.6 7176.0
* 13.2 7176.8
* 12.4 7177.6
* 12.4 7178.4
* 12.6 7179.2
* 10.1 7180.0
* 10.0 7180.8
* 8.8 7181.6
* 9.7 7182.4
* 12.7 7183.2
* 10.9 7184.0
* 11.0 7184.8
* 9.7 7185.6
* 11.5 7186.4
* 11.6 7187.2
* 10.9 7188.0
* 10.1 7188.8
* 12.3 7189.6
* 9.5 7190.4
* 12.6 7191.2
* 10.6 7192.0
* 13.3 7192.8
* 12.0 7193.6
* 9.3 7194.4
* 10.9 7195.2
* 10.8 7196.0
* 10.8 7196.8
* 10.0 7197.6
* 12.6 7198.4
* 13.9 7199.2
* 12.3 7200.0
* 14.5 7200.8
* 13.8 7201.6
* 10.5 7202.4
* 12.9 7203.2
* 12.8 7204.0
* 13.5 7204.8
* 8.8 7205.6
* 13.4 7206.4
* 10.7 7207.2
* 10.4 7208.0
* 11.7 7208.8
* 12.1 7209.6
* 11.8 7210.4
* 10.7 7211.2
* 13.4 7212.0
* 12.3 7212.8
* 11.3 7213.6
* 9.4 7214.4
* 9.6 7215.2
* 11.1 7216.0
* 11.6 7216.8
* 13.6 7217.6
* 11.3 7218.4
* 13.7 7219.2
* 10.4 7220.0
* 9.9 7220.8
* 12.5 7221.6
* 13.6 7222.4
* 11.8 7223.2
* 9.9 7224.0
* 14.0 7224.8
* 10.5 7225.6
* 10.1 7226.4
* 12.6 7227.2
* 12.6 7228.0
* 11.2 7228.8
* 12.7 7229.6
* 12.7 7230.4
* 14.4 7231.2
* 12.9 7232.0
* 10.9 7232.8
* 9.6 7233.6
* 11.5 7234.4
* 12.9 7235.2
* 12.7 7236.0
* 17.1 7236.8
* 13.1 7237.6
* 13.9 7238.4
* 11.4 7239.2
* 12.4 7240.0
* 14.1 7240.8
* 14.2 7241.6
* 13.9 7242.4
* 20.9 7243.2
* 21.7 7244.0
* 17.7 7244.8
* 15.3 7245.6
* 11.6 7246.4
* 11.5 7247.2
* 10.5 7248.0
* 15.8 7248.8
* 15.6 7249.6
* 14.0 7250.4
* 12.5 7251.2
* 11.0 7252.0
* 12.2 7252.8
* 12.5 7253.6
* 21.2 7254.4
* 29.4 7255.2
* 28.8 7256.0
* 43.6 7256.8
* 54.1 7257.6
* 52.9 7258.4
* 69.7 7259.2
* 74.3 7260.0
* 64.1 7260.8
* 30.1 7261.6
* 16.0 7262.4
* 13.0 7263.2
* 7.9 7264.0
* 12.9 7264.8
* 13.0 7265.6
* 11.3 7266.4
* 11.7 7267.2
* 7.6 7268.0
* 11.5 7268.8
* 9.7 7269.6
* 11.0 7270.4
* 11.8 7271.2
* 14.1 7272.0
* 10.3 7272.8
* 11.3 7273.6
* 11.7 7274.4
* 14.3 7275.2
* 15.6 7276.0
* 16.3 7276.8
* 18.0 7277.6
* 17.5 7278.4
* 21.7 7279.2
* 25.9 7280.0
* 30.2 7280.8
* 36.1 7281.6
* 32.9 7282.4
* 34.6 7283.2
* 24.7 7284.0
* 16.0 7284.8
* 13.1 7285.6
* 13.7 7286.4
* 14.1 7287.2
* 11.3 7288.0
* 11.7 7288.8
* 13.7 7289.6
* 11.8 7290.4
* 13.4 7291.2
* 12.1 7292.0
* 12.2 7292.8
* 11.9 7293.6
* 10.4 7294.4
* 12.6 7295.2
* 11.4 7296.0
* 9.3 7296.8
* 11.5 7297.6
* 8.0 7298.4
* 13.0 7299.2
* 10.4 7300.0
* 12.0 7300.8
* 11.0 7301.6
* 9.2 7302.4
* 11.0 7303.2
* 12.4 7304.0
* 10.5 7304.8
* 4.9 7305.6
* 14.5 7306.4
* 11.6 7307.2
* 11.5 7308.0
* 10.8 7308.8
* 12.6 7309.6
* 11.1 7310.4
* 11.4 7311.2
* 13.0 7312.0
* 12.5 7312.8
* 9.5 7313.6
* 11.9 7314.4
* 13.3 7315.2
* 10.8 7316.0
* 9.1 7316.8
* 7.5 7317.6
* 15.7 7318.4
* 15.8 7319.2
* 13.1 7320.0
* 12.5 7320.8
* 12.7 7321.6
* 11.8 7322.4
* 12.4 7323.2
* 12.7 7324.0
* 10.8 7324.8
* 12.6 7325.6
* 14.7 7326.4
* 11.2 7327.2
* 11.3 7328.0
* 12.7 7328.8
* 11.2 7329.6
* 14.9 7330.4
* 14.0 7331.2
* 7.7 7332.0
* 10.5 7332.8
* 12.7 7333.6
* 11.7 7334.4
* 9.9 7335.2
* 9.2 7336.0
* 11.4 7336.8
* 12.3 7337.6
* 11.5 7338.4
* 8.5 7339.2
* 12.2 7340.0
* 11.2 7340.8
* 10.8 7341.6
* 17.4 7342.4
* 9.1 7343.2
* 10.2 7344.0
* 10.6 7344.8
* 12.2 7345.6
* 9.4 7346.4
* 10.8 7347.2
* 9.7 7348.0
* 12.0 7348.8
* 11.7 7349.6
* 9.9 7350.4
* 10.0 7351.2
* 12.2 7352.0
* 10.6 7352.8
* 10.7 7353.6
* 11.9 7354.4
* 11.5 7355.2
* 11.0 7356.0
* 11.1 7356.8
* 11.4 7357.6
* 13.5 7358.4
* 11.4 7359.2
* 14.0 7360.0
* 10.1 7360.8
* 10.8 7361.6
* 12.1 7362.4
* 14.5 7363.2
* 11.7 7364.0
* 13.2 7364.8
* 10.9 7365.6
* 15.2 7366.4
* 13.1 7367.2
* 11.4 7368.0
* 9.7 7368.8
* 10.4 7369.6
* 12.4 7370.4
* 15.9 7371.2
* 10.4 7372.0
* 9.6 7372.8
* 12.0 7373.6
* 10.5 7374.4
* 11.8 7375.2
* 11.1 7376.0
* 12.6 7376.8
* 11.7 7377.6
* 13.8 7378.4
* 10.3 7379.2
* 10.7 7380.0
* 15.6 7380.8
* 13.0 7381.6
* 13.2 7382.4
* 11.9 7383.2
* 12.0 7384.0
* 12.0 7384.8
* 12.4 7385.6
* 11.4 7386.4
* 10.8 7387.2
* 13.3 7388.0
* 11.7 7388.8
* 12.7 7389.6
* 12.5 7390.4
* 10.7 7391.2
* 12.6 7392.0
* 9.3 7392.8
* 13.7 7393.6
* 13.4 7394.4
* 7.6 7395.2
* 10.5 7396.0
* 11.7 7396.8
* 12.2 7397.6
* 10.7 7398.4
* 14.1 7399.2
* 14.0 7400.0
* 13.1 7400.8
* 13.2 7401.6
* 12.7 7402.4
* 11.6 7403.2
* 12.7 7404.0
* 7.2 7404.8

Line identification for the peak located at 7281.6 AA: [N II]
